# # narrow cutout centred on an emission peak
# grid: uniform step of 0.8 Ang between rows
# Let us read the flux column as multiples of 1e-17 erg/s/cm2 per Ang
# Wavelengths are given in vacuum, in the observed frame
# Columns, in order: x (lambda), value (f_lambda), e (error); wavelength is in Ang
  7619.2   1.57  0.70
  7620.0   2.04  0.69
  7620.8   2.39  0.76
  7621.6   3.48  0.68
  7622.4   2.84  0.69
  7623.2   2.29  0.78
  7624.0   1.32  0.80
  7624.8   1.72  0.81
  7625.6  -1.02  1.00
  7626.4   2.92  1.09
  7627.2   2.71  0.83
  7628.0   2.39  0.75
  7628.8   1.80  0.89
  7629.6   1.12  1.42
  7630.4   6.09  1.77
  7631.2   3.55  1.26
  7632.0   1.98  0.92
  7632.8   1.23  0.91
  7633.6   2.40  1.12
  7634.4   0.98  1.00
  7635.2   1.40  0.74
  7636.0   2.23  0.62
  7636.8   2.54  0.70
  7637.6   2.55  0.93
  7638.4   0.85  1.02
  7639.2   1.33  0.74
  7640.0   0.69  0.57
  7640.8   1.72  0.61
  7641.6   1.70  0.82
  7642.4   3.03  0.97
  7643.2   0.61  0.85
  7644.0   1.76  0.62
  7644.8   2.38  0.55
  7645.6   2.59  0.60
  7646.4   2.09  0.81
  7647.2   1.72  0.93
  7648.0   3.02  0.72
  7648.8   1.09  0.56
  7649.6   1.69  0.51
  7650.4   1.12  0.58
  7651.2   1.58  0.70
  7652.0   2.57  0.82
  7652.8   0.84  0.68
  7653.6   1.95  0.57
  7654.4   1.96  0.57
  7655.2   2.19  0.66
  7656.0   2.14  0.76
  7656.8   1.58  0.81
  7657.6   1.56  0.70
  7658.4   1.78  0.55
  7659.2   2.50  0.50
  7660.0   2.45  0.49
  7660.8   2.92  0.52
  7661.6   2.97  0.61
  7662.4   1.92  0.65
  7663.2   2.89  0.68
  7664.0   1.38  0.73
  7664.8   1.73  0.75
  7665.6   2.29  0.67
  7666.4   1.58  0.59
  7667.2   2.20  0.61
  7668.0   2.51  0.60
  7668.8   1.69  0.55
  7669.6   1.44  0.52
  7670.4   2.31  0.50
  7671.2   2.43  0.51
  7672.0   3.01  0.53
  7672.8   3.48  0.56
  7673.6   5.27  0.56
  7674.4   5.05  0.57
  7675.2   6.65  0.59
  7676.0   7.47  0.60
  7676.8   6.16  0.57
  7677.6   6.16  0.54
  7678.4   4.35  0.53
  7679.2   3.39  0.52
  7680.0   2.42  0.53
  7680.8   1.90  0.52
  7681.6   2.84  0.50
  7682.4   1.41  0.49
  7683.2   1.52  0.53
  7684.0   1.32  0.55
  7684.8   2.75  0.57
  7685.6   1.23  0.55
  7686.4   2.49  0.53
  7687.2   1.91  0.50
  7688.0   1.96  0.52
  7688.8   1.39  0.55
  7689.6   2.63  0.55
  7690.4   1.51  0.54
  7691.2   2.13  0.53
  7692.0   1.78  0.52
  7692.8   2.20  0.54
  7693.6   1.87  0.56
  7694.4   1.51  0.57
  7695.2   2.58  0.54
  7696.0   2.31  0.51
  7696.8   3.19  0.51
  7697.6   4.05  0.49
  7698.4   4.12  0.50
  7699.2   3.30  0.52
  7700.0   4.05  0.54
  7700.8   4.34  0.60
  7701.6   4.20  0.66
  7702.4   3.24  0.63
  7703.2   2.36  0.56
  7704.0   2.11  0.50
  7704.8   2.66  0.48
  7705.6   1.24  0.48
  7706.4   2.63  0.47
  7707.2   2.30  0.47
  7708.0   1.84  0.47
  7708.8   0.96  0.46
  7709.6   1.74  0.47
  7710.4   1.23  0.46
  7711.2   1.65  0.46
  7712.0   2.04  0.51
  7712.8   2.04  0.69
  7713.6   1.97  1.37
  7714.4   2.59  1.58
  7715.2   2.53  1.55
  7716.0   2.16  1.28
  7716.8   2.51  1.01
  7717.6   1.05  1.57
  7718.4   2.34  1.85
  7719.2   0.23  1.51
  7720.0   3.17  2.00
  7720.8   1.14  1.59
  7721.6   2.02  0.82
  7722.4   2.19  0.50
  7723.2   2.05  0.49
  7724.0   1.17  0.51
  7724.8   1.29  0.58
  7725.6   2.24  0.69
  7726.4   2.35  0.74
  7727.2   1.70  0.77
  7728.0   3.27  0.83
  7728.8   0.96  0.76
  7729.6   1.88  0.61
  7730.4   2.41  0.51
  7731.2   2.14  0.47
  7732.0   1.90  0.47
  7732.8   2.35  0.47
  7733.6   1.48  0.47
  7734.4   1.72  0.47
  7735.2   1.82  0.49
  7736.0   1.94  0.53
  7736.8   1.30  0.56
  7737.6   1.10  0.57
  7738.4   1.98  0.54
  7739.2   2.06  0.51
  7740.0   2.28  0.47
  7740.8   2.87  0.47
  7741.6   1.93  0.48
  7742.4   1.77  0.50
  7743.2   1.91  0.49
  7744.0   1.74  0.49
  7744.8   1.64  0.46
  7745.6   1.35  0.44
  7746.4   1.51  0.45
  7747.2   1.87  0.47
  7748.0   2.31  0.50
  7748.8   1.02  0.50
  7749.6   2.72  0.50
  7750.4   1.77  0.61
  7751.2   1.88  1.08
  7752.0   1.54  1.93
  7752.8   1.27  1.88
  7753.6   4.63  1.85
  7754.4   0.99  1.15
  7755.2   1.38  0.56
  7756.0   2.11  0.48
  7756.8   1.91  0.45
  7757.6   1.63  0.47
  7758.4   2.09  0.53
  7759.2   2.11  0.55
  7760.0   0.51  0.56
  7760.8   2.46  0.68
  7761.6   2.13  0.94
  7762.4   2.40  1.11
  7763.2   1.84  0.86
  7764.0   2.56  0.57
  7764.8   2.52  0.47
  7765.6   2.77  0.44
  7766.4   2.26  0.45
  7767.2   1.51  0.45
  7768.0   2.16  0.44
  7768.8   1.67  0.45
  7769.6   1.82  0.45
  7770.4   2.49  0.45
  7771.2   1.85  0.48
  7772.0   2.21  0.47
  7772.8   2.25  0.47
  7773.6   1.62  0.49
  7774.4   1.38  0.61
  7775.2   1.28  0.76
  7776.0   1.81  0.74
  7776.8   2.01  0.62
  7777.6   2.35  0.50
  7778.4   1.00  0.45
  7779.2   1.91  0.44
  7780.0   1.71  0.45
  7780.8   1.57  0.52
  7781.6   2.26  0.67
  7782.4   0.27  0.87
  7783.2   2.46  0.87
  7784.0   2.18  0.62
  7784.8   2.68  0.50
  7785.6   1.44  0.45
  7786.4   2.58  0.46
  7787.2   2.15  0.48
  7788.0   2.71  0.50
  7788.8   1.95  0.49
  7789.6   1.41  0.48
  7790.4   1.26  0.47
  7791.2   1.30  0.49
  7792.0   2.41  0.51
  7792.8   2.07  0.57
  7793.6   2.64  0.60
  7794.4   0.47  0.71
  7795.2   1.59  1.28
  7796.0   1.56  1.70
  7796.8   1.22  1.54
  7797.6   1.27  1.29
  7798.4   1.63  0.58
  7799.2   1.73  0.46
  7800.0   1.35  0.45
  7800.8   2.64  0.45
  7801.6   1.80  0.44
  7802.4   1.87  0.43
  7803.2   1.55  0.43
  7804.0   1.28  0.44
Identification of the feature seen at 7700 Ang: [N II]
